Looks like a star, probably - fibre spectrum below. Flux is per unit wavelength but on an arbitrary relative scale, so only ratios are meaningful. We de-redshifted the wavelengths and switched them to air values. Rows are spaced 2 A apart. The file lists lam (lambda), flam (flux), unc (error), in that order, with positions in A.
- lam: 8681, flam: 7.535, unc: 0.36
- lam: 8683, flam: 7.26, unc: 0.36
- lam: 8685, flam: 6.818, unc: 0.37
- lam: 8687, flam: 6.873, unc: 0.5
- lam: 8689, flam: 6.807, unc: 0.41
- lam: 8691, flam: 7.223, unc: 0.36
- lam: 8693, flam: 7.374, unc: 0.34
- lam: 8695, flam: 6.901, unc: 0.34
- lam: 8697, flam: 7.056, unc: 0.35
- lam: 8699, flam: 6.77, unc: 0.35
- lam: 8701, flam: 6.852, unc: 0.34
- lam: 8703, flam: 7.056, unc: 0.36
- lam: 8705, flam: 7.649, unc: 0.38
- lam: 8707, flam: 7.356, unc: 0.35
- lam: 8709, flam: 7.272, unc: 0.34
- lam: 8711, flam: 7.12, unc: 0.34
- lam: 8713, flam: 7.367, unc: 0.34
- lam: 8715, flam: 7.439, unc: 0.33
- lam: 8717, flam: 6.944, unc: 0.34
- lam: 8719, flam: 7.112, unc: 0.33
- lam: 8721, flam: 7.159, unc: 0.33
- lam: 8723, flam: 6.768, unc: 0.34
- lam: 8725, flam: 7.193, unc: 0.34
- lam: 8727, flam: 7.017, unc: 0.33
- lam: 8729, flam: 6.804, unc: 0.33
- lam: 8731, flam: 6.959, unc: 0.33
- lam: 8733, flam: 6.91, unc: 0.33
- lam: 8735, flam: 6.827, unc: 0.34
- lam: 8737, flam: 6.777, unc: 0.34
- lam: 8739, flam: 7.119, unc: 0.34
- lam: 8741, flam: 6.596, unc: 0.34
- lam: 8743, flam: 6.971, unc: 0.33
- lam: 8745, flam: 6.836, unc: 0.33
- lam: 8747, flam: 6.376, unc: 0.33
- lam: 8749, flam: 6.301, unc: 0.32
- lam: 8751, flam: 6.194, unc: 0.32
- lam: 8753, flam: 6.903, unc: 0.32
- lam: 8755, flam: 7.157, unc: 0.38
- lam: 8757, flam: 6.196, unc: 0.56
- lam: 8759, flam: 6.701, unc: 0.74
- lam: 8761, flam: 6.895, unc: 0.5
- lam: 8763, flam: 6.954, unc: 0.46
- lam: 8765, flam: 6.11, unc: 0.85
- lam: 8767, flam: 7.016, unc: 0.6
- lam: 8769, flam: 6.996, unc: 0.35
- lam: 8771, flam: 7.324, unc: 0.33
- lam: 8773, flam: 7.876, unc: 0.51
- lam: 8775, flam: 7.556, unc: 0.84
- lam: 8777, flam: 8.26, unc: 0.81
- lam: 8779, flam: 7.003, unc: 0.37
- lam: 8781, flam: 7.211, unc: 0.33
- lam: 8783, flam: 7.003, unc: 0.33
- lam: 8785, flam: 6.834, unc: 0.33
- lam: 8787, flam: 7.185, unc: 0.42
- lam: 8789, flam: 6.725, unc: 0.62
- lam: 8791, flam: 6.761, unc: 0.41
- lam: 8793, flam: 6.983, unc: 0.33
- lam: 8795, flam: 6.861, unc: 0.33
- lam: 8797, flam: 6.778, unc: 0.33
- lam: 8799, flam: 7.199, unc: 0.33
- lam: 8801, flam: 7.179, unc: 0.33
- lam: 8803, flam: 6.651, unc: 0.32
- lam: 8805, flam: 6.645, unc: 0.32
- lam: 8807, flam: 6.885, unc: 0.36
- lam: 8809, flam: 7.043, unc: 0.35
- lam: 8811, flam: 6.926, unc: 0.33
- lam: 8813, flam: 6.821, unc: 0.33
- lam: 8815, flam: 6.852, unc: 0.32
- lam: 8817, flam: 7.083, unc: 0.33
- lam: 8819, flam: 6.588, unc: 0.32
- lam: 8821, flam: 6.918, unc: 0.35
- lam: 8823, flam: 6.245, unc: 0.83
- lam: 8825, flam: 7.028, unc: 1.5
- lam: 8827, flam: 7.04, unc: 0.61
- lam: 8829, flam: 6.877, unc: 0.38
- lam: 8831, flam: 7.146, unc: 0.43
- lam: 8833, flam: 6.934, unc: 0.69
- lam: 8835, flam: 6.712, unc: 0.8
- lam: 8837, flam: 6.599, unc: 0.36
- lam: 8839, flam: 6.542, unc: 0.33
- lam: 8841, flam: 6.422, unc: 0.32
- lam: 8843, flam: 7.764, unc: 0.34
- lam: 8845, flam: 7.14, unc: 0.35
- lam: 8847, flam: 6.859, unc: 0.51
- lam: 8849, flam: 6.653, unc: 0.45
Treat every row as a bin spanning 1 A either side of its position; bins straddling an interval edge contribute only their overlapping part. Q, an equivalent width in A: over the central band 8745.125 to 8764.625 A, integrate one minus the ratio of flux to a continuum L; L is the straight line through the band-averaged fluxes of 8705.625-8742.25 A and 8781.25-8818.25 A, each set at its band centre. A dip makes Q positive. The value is 1.0 A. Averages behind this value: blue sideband 7.05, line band 6.62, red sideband 6.92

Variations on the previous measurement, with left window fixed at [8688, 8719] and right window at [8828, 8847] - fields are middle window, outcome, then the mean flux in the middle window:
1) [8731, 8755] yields 1.1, 6.74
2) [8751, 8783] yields -0.1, 7.05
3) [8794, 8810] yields 0.1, 6.91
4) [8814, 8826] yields 0.3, 6.79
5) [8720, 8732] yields 0.2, 6.98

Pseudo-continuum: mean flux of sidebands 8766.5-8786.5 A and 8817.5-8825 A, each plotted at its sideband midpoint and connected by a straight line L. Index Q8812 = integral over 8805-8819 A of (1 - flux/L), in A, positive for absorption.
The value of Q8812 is -0.17 A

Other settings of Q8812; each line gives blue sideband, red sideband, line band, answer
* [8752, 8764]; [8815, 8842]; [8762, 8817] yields -1.9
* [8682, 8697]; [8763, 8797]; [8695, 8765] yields 1.4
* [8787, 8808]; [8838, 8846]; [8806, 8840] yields 0.5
